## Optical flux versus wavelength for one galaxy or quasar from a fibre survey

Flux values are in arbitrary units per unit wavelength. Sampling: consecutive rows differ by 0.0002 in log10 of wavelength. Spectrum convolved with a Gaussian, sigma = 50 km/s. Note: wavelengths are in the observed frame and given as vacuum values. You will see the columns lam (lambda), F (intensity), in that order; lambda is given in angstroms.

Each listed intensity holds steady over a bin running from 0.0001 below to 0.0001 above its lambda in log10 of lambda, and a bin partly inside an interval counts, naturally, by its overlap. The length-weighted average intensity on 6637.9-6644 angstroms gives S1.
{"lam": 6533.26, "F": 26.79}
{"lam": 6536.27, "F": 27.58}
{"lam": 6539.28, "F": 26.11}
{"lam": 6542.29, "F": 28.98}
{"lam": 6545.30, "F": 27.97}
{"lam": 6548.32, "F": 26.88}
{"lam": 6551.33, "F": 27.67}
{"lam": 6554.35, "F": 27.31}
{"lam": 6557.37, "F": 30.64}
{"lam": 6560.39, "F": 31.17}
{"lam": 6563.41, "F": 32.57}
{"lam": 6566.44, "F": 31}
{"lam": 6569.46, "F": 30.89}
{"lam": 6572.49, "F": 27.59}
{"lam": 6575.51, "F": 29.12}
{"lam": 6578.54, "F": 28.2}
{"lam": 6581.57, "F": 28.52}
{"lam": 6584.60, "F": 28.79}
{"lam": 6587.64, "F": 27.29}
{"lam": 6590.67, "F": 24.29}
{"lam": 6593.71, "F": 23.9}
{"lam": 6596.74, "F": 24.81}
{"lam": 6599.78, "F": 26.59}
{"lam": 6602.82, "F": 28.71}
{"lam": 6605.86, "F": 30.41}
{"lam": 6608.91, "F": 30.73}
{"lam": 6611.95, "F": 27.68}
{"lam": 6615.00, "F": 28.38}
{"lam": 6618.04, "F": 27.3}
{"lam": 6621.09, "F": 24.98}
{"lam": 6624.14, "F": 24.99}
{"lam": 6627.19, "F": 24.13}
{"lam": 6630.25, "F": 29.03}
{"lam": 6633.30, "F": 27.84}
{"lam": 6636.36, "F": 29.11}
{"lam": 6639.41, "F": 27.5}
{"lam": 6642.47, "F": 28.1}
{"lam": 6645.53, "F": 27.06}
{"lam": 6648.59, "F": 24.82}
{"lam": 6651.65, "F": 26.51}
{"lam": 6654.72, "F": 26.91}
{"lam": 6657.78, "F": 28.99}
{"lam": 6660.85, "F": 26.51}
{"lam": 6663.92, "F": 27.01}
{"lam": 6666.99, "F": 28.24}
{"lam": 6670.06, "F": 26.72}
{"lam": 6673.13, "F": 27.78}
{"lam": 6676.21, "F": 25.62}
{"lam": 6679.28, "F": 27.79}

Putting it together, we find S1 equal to 27.8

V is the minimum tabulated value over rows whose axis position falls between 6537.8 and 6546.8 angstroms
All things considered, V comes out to 26.11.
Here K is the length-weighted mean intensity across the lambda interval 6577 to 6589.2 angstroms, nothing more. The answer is 28.2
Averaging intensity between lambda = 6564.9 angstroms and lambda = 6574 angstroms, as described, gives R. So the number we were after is 29.8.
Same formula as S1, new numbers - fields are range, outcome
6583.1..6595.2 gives 26.1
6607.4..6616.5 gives 28.9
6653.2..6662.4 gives 27.5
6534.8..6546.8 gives 27.7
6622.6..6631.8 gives 26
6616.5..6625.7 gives 25.8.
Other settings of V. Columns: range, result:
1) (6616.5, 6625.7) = 24.98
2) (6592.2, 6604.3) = 23.9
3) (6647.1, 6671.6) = 24.82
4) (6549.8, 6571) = 27.31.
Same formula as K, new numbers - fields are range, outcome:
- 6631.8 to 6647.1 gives 27.9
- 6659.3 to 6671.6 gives 27.1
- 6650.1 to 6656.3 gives 26.7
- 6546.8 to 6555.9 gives 27.3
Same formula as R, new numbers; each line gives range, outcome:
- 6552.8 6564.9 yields 30.4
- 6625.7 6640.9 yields 27.5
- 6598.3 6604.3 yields 27.7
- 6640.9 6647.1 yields 27.6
